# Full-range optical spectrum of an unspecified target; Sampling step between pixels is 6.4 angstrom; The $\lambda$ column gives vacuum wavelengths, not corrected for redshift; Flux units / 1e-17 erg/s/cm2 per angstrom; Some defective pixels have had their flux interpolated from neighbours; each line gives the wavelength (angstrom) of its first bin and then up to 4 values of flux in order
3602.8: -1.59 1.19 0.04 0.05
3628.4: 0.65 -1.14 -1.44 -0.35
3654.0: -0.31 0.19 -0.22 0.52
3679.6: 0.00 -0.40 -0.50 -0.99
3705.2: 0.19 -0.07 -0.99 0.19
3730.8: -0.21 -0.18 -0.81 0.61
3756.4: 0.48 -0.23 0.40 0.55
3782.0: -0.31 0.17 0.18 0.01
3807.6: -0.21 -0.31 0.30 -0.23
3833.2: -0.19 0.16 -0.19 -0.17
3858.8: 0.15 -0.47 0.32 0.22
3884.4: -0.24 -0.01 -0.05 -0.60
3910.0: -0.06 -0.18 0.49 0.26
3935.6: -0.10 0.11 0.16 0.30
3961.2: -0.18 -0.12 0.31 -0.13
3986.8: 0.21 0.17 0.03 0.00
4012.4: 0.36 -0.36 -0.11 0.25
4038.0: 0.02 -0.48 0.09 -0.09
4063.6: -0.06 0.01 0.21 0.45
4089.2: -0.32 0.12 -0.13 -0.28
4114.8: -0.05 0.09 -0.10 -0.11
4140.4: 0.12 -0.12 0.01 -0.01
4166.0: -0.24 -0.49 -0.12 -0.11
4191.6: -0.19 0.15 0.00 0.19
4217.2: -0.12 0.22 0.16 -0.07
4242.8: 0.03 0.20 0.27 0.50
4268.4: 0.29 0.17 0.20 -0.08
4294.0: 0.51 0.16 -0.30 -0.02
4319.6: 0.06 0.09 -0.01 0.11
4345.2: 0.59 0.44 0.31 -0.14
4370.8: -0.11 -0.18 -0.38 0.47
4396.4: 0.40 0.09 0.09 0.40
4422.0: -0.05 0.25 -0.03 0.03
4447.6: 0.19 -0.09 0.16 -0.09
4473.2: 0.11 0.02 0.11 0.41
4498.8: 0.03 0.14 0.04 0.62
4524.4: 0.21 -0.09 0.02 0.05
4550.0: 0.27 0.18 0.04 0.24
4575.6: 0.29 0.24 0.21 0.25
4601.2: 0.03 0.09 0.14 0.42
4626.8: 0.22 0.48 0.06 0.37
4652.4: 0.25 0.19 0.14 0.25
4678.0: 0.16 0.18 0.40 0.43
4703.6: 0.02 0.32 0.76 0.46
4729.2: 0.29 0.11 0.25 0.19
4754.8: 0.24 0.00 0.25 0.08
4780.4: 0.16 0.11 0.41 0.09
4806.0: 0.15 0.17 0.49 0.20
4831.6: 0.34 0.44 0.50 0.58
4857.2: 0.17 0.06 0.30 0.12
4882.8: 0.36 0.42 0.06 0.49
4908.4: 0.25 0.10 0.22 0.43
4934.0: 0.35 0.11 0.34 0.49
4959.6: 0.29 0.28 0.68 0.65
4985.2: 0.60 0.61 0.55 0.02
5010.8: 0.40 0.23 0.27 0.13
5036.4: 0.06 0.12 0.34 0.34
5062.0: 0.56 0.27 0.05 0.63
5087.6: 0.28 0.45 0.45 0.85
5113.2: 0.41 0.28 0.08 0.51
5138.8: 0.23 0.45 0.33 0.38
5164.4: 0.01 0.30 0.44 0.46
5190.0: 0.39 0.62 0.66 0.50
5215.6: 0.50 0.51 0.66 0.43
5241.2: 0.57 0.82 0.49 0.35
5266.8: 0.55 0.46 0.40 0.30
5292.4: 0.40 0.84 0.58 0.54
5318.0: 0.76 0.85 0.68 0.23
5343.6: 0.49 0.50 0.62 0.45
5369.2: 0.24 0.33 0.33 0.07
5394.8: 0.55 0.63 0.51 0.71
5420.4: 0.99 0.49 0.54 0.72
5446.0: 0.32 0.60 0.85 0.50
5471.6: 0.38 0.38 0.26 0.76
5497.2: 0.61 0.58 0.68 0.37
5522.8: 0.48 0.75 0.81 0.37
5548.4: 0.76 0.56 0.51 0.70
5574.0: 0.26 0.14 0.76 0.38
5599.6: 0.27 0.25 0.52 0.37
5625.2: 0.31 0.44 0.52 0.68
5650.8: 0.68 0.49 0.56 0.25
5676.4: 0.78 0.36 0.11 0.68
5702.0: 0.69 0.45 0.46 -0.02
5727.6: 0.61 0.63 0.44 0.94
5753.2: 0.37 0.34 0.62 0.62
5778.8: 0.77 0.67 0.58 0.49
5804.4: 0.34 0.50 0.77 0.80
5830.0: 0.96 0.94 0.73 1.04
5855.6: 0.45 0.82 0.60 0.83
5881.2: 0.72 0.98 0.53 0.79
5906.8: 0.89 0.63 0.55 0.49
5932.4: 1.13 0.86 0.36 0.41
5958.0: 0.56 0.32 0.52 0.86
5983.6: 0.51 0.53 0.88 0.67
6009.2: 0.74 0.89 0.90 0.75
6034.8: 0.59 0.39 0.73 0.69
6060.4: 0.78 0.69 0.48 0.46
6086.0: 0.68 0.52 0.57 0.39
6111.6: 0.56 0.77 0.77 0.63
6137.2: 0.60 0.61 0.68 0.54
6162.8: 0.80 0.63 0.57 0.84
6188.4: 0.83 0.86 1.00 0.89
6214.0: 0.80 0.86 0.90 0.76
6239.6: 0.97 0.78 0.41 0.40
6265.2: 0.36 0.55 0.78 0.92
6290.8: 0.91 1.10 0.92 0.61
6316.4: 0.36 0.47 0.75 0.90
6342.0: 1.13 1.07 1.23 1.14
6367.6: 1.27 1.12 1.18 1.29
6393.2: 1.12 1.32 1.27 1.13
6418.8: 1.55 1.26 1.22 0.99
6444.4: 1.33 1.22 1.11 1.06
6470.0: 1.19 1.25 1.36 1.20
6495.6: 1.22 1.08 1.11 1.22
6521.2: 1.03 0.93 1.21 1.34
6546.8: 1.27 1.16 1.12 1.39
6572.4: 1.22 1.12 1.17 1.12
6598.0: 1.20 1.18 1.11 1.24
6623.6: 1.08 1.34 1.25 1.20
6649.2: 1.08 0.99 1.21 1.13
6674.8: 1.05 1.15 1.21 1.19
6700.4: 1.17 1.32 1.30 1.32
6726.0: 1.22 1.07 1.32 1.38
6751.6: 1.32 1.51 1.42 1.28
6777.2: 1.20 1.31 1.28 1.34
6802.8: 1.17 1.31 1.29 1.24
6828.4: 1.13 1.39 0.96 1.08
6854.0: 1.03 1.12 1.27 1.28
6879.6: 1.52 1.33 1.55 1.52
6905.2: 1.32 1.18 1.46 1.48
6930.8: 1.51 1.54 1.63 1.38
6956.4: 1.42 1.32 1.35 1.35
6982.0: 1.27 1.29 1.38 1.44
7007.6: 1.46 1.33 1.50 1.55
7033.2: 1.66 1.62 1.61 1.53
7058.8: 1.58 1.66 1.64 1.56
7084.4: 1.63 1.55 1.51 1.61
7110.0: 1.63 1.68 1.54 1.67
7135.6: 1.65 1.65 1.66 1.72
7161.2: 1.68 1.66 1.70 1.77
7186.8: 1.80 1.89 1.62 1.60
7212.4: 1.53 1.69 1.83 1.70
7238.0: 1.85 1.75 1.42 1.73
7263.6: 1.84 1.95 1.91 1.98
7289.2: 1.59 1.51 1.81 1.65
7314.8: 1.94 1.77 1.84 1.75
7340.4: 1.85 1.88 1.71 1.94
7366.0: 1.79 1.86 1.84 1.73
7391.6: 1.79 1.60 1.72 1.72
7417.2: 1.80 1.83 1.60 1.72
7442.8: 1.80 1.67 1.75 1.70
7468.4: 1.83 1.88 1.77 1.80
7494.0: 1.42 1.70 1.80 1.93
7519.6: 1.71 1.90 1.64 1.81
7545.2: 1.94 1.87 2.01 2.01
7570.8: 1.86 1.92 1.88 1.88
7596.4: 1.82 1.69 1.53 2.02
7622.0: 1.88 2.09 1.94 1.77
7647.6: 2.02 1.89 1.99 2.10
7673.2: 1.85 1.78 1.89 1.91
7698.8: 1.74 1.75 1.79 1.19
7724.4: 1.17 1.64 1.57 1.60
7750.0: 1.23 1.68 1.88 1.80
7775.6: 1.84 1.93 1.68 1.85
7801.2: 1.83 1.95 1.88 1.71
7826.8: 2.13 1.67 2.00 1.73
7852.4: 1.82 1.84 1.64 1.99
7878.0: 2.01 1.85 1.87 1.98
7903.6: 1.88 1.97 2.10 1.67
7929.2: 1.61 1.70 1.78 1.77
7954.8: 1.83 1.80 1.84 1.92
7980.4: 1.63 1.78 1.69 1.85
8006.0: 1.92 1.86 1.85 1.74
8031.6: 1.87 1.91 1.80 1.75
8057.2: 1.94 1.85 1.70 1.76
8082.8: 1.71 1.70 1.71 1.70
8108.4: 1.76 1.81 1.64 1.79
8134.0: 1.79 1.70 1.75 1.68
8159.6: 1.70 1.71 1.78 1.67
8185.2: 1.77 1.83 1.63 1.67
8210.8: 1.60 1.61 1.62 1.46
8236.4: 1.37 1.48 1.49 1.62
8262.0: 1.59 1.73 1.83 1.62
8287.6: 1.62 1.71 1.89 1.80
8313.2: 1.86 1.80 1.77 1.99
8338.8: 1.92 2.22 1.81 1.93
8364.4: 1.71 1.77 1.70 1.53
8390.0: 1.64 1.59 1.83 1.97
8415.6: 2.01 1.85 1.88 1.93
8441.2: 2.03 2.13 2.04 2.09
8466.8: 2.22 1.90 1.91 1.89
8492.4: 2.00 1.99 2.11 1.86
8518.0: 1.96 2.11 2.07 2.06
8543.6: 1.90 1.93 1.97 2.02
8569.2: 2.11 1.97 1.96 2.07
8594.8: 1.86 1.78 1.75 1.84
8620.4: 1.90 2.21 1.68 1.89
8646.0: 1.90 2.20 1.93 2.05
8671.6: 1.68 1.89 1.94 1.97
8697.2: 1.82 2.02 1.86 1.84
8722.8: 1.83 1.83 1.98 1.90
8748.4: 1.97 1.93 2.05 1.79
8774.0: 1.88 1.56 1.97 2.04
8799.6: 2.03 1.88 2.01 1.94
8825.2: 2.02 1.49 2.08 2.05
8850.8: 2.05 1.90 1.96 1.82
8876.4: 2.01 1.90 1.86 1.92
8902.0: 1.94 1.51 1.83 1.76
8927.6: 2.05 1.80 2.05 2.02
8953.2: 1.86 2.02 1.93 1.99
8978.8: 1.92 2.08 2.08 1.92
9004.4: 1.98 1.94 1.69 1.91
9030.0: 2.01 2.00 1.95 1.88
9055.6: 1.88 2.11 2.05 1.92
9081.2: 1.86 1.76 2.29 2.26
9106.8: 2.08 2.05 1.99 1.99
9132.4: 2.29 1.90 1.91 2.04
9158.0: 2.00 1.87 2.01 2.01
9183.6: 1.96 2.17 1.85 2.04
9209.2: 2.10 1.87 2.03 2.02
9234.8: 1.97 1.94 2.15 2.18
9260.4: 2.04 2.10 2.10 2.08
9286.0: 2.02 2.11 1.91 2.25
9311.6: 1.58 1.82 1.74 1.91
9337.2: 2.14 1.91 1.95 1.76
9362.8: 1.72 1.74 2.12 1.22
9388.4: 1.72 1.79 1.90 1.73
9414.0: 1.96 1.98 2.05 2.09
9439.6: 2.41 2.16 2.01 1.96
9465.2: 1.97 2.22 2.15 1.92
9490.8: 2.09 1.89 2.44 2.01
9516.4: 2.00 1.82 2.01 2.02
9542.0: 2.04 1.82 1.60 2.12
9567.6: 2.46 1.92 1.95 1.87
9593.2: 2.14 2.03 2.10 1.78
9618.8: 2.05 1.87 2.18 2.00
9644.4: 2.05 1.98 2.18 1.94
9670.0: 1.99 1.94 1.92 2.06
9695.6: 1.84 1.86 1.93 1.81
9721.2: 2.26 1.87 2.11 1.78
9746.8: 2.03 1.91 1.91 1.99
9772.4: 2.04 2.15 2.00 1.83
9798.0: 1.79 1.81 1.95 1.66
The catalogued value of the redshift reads 0.591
